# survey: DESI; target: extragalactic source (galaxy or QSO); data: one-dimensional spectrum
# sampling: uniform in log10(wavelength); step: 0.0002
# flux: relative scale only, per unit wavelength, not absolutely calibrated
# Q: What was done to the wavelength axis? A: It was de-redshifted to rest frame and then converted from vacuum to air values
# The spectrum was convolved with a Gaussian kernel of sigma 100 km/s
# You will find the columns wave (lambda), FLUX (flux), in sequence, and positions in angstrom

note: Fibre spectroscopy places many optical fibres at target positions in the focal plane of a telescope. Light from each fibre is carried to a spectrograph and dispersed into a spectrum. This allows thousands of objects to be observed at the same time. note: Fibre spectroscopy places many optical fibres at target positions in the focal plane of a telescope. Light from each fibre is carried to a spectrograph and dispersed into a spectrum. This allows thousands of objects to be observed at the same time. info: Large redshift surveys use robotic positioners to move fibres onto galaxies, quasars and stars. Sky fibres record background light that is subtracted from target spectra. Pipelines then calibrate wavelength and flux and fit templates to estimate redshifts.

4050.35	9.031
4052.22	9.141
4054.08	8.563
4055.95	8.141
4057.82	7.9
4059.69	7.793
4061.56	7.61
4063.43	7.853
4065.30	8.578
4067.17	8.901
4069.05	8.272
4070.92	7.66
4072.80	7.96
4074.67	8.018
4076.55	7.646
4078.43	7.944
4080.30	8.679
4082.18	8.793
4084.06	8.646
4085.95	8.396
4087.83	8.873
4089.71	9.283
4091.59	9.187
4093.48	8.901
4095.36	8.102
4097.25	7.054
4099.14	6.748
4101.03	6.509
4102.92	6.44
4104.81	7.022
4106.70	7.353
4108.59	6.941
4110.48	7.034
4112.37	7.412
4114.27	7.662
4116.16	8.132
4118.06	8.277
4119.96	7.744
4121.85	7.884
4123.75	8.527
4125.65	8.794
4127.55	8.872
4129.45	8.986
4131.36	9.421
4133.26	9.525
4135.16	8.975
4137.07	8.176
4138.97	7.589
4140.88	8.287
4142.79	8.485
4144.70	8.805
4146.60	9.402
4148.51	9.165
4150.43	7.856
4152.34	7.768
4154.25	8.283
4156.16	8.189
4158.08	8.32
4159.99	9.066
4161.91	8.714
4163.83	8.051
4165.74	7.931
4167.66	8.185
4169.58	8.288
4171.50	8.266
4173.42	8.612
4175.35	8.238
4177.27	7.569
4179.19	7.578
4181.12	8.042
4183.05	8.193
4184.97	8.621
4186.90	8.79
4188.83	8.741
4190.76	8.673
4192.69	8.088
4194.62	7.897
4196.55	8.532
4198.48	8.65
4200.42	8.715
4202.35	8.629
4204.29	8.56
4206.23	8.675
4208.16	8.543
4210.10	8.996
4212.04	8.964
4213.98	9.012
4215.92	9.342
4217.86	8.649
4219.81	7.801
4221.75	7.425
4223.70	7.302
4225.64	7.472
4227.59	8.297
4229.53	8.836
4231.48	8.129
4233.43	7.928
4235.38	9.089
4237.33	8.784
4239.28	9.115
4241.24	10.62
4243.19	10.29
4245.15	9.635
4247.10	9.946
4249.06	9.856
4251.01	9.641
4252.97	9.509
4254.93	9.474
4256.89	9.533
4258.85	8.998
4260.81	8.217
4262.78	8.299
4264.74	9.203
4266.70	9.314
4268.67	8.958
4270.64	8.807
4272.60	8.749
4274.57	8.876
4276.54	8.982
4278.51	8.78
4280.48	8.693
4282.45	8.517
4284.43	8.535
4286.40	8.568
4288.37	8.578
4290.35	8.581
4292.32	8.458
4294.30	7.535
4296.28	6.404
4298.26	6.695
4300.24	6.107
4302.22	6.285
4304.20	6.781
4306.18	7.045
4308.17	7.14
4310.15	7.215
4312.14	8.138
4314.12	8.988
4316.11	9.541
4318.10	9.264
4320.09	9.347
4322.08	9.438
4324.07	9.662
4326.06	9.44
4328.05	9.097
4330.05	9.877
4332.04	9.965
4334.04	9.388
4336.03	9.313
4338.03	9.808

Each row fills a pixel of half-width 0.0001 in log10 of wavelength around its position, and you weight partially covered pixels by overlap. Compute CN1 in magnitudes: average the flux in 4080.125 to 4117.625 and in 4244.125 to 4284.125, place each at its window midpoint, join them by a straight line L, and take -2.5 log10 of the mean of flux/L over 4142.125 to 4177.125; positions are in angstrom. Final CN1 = -0.01 mag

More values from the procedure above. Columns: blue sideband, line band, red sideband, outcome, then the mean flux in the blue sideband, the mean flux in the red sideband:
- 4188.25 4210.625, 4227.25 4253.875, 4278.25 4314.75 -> -0.137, 8.55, 7.71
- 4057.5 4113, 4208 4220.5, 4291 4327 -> -0.109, 7.92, 7.98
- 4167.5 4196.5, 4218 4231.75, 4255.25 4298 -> 0.064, 8.26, 8.58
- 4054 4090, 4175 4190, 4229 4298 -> 0.049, 8.25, 8.87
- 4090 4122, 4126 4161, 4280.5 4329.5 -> -0.124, 7.58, 8.17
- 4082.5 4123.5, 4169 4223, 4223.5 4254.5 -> 0.032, 7.82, 9.08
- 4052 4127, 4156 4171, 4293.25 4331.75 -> -0.040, 8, 8.14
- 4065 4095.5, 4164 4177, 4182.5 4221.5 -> 0.045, 8.47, 8.59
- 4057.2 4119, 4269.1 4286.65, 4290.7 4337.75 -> -0.059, 7.93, 8.34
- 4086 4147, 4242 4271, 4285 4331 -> -0.144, 8.13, 8.19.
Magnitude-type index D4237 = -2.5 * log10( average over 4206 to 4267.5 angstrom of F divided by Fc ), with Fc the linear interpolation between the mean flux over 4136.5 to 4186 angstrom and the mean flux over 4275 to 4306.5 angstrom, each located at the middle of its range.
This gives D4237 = -0.11 mag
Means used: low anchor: 8.3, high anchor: 7.82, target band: 8.91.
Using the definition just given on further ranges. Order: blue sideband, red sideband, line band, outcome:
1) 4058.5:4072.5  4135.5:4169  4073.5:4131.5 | 0.03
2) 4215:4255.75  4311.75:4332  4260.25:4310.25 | 0.14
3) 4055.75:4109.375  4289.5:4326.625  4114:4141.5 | -0.07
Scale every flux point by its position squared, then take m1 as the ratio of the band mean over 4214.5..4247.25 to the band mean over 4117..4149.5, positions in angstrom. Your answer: 1.1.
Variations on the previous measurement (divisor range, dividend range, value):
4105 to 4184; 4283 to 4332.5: 1.08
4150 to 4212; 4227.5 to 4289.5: 1.12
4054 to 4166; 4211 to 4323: 1.13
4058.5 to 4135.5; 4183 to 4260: 1.15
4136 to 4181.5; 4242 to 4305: 1.09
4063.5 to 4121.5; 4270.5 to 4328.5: 1.15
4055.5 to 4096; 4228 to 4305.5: 1.14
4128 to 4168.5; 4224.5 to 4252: 1.11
